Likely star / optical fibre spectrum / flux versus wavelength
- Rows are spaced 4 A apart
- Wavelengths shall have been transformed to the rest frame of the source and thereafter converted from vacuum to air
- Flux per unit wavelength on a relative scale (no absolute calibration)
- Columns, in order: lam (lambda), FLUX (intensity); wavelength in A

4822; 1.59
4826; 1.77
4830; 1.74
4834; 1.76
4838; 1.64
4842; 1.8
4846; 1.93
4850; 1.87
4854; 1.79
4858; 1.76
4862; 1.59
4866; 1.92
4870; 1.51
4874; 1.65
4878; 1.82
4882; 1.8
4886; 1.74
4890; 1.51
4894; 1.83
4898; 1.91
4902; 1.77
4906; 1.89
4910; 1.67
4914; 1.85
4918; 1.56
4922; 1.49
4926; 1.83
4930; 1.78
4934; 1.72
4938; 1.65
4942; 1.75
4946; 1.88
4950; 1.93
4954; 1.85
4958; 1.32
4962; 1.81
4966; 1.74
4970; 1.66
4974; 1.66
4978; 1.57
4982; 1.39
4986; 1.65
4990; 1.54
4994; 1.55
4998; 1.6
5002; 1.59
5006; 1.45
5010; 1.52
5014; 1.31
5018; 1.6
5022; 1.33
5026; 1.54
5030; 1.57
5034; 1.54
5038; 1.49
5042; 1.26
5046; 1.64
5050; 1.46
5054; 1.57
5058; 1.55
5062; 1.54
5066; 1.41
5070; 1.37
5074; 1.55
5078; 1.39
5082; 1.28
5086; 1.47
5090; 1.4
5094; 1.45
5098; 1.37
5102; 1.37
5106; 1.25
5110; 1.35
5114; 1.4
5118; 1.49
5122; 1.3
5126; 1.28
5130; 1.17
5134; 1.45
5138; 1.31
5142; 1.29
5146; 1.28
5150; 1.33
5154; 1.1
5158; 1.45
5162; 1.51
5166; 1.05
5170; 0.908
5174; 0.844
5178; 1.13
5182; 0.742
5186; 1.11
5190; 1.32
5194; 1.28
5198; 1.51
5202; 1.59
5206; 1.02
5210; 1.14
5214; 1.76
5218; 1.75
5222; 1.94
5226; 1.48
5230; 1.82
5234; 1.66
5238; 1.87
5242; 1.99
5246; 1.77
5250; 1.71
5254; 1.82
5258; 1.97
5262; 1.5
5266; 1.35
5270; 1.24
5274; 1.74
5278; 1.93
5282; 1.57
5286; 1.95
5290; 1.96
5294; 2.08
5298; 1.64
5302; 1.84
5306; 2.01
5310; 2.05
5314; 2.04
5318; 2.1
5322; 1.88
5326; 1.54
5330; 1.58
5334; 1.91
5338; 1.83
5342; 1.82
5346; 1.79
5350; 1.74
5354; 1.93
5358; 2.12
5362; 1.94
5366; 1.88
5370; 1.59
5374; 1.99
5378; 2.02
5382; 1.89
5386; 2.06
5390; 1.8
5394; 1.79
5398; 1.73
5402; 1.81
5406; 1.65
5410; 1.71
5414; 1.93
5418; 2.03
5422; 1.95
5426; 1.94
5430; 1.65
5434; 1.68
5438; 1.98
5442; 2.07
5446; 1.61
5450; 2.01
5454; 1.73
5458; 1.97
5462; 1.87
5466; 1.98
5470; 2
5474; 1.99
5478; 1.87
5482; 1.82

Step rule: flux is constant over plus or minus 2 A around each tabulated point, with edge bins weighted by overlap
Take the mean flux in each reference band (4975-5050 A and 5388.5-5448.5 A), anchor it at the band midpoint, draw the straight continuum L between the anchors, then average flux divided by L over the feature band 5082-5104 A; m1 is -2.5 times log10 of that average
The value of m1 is 0.13 mag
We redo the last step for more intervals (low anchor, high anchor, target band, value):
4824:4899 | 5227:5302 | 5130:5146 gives 0.309 mag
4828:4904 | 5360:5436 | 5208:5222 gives 0.132 mag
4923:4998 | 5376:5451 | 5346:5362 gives -0.047 mag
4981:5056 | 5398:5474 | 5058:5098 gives 0.091 mag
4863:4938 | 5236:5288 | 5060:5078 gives 0.184 mag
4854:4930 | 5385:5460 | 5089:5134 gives 0.298 mag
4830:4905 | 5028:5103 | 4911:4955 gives -0.059 mag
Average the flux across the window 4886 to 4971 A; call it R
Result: 1.73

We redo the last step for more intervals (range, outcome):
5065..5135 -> 1.37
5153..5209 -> 1.18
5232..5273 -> 1.69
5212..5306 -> 1.76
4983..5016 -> 1.52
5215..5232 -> 1.75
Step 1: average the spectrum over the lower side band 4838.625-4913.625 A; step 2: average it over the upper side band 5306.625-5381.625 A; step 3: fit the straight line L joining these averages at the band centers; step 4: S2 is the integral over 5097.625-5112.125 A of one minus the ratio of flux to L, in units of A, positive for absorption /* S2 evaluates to 3.9 A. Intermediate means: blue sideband 1.76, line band 1.33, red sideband 1.88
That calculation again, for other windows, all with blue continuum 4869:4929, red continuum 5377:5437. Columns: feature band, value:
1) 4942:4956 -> -1.0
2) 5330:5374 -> -0.5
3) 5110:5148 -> 9.6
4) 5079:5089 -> 2.2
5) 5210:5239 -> 1.5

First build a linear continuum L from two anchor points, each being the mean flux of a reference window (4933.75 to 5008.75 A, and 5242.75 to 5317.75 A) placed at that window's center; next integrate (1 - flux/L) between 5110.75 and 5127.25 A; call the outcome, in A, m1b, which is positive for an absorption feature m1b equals 3.34 A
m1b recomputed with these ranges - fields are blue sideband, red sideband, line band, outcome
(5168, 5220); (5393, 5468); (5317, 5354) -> -4.5 A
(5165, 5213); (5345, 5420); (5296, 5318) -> -4.8 A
